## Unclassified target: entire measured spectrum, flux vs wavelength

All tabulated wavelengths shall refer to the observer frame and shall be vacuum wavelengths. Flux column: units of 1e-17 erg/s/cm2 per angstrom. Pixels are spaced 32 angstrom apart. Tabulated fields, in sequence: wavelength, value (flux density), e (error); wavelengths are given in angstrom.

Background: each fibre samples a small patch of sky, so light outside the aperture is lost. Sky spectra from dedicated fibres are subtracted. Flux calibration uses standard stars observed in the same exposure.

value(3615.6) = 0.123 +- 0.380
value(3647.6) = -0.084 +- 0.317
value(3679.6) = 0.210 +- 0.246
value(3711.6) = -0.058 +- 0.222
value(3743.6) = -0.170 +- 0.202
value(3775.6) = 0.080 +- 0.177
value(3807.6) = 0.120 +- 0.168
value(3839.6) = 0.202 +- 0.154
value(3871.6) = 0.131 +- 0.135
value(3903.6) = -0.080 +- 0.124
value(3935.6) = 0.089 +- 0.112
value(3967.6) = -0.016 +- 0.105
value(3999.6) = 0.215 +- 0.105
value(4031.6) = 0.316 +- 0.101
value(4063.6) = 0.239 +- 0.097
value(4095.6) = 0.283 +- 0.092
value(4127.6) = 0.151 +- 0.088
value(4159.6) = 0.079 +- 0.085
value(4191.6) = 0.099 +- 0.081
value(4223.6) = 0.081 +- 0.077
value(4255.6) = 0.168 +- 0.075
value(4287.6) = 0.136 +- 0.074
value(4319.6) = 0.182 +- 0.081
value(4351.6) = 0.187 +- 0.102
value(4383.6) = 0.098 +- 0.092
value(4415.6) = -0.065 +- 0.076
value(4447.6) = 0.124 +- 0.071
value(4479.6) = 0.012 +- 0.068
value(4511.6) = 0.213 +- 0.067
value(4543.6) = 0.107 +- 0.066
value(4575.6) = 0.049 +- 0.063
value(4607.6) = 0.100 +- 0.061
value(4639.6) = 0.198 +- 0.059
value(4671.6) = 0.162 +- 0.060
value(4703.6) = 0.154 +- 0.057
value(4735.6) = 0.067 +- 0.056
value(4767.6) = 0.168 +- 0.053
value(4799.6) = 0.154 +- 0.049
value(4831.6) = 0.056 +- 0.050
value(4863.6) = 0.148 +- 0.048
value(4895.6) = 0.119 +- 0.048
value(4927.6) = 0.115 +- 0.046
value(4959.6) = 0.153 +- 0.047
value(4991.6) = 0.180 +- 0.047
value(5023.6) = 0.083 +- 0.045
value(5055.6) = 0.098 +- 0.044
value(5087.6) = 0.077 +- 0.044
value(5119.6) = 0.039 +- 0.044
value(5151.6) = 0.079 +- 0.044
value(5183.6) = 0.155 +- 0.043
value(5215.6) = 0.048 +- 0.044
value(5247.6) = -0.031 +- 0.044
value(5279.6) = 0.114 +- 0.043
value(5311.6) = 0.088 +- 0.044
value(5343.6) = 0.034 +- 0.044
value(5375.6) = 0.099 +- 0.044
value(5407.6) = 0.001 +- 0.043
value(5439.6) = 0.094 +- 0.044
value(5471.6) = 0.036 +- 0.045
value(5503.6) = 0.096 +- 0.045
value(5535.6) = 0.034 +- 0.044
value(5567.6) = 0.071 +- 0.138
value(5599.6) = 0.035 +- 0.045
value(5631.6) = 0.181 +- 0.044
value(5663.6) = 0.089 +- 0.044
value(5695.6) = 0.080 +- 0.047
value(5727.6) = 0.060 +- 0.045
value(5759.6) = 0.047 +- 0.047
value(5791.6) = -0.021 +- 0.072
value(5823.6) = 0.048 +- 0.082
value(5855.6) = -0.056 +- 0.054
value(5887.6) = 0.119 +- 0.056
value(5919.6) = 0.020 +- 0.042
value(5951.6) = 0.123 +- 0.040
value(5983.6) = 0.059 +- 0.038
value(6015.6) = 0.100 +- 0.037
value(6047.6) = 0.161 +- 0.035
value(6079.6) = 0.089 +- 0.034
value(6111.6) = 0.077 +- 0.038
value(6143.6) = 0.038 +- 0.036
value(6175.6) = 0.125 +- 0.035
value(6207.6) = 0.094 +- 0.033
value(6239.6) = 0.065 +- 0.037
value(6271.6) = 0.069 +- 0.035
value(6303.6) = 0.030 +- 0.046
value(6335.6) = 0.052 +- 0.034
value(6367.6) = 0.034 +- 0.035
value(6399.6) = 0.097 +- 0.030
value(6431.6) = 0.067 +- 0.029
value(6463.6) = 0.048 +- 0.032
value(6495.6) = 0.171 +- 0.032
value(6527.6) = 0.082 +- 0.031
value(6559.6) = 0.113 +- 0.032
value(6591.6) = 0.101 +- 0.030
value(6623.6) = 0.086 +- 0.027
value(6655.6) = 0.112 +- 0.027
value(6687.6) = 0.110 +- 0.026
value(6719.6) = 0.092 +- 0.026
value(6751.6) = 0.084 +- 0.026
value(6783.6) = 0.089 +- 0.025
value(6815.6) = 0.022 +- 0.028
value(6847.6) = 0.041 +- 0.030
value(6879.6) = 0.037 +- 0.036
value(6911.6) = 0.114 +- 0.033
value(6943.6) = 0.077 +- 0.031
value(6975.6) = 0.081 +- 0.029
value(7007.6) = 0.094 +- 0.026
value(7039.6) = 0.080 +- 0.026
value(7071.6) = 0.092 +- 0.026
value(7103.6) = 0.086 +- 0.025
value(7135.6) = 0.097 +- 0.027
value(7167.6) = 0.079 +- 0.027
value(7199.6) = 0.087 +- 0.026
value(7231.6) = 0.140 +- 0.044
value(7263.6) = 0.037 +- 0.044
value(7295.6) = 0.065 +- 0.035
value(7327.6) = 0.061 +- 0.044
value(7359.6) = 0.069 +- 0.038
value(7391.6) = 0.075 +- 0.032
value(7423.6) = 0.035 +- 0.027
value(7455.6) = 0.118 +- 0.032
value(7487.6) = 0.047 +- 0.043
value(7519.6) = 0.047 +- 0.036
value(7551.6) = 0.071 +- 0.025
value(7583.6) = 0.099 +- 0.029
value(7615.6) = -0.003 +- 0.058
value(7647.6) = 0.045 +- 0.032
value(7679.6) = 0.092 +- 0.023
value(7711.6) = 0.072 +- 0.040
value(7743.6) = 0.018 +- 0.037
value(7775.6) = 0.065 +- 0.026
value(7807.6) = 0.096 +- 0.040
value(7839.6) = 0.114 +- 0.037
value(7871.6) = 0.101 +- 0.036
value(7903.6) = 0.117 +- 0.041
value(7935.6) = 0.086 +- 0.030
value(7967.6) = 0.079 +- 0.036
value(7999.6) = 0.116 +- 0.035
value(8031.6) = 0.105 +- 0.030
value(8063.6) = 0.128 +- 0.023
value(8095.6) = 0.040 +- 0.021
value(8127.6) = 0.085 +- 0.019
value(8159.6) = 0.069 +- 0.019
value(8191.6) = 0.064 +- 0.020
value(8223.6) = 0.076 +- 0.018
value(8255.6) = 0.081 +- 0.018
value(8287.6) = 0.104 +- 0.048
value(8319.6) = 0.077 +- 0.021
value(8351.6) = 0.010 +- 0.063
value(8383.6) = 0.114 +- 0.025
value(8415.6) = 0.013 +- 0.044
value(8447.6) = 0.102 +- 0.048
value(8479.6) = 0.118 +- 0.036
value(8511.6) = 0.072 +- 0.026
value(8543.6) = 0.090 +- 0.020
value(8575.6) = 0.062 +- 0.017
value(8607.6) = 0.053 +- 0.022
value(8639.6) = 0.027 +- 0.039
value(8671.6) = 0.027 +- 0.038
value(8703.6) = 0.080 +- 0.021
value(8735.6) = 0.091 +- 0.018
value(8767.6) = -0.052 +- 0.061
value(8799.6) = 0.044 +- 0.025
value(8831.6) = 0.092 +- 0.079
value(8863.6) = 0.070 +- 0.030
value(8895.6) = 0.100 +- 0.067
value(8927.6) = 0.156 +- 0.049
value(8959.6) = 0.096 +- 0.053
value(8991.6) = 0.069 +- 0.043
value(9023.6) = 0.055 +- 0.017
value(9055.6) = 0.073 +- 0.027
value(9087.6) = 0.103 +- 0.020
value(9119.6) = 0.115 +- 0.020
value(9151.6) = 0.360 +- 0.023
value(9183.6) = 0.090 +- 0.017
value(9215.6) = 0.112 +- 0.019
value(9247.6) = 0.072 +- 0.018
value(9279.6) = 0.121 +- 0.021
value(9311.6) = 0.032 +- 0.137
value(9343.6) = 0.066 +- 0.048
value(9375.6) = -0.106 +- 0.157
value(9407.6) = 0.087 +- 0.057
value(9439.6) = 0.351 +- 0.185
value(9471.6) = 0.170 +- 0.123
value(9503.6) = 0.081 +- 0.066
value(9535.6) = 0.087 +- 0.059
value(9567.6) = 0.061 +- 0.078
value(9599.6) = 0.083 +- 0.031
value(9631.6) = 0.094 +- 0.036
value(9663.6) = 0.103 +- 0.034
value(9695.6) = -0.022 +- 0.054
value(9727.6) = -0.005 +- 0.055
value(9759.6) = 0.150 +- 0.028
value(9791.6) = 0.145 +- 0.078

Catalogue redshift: 1.452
